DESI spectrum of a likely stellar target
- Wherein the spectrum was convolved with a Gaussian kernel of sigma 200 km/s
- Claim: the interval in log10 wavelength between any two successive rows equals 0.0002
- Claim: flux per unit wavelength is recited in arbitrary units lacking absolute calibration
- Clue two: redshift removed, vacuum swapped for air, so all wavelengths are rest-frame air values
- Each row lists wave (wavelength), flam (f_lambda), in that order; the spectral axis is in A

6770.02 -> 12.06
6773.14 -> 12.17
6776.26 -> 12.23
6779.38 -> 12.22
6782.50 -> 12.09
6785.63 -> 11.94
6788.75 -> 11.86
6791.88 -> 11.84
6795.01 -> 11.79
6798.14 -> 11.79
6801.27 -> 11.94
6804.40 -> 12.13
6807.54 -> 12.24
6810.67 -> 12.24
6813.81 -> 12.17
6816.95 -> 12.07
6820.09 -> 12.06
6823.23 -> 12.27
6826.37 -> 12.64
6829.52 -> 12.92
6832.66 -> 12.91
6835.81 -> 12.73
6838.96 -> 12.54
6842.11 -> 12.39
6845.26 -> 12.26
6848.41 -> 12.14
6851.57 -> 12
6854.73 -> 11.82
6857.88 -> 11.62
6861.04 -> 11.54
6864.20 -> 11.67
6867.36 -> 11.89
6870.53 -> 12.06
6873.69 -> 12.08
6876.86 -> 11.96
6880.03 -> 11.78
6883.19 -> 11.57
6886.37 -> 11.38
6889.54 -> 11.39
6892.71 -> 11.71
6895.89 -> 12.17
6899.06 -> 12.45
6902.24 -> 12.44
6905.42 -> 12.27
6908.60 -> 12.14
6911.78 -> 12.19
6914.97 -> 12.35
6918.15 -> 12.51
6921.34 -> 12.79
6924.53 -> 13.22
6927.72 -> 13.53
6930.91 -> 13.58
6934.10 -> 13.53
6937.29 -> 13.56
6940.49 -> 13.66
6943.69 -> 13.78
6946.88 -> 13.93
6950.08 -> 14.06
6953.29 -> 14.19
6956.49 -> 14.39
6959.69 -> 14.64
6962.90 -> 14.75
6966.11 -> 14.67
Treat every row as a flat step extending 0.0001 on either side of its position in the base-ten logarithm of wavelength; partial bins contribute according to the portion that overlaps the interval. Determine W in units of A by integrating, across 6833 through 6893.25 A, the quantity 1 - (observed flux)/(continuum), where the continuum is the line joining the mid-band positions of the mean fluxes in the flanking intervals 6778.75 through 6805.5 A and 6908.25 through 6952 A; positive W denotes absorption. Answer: 3.15 A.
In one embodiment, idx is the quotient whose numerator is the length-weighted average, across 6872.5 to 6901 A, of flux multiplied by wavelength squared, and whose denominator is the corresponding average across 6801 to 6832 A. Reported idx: 1.0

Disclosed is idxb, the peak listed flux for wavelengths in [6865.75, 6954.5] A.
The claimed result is 14.19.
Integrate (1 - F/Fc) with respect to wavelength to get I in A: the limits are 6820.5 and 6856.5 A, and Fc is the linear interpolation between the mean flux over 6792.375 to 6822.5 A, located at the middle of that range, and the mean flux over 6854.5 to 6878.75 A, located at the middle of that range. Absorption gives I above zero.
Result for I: -1.4 A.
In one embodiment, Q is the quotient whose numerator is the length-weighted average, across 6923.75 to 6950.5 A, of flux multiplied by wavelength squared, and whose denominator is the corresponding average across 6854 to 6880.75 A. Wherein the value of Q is 1.2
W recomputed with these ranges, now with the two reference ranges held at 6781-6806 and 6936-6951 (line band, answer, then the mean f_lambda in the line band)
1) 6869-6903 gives 3.07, 11.9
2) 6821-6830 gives -0.15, 12.5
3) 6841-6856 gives 0.58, 12.1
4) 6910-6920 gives 0.80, 12.4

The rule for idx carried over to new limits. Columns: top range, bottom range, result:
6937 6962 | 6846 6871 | 1.22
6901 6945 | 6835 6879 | 1.10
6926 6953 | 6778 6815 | 1.19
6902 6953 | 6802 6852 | 1.10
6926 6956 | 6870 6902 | 1.18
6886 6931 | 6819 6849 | 1.01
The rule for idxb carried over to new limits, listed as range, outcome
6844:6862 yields 12.26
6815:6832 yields 12.92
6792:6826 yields 12.27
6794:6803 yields 11.94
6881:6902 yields 12.45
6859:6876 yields 12.08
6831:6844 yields 12.91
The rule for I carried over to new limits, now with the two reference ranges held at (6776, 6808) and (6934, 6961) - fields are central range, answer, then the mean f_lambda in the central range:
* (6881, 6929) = 4.2 A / 12.3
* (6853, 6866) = 1.2 A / 11.7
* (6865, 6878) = 1.0 A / 12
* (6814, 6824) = 0.2 A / 12.1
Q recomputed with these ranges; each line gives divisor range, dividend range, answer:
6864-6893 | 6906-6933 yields 1.10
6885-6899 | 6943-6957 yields 1.22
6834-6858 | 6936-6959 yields 1.18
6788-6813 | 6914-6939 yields 1.14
